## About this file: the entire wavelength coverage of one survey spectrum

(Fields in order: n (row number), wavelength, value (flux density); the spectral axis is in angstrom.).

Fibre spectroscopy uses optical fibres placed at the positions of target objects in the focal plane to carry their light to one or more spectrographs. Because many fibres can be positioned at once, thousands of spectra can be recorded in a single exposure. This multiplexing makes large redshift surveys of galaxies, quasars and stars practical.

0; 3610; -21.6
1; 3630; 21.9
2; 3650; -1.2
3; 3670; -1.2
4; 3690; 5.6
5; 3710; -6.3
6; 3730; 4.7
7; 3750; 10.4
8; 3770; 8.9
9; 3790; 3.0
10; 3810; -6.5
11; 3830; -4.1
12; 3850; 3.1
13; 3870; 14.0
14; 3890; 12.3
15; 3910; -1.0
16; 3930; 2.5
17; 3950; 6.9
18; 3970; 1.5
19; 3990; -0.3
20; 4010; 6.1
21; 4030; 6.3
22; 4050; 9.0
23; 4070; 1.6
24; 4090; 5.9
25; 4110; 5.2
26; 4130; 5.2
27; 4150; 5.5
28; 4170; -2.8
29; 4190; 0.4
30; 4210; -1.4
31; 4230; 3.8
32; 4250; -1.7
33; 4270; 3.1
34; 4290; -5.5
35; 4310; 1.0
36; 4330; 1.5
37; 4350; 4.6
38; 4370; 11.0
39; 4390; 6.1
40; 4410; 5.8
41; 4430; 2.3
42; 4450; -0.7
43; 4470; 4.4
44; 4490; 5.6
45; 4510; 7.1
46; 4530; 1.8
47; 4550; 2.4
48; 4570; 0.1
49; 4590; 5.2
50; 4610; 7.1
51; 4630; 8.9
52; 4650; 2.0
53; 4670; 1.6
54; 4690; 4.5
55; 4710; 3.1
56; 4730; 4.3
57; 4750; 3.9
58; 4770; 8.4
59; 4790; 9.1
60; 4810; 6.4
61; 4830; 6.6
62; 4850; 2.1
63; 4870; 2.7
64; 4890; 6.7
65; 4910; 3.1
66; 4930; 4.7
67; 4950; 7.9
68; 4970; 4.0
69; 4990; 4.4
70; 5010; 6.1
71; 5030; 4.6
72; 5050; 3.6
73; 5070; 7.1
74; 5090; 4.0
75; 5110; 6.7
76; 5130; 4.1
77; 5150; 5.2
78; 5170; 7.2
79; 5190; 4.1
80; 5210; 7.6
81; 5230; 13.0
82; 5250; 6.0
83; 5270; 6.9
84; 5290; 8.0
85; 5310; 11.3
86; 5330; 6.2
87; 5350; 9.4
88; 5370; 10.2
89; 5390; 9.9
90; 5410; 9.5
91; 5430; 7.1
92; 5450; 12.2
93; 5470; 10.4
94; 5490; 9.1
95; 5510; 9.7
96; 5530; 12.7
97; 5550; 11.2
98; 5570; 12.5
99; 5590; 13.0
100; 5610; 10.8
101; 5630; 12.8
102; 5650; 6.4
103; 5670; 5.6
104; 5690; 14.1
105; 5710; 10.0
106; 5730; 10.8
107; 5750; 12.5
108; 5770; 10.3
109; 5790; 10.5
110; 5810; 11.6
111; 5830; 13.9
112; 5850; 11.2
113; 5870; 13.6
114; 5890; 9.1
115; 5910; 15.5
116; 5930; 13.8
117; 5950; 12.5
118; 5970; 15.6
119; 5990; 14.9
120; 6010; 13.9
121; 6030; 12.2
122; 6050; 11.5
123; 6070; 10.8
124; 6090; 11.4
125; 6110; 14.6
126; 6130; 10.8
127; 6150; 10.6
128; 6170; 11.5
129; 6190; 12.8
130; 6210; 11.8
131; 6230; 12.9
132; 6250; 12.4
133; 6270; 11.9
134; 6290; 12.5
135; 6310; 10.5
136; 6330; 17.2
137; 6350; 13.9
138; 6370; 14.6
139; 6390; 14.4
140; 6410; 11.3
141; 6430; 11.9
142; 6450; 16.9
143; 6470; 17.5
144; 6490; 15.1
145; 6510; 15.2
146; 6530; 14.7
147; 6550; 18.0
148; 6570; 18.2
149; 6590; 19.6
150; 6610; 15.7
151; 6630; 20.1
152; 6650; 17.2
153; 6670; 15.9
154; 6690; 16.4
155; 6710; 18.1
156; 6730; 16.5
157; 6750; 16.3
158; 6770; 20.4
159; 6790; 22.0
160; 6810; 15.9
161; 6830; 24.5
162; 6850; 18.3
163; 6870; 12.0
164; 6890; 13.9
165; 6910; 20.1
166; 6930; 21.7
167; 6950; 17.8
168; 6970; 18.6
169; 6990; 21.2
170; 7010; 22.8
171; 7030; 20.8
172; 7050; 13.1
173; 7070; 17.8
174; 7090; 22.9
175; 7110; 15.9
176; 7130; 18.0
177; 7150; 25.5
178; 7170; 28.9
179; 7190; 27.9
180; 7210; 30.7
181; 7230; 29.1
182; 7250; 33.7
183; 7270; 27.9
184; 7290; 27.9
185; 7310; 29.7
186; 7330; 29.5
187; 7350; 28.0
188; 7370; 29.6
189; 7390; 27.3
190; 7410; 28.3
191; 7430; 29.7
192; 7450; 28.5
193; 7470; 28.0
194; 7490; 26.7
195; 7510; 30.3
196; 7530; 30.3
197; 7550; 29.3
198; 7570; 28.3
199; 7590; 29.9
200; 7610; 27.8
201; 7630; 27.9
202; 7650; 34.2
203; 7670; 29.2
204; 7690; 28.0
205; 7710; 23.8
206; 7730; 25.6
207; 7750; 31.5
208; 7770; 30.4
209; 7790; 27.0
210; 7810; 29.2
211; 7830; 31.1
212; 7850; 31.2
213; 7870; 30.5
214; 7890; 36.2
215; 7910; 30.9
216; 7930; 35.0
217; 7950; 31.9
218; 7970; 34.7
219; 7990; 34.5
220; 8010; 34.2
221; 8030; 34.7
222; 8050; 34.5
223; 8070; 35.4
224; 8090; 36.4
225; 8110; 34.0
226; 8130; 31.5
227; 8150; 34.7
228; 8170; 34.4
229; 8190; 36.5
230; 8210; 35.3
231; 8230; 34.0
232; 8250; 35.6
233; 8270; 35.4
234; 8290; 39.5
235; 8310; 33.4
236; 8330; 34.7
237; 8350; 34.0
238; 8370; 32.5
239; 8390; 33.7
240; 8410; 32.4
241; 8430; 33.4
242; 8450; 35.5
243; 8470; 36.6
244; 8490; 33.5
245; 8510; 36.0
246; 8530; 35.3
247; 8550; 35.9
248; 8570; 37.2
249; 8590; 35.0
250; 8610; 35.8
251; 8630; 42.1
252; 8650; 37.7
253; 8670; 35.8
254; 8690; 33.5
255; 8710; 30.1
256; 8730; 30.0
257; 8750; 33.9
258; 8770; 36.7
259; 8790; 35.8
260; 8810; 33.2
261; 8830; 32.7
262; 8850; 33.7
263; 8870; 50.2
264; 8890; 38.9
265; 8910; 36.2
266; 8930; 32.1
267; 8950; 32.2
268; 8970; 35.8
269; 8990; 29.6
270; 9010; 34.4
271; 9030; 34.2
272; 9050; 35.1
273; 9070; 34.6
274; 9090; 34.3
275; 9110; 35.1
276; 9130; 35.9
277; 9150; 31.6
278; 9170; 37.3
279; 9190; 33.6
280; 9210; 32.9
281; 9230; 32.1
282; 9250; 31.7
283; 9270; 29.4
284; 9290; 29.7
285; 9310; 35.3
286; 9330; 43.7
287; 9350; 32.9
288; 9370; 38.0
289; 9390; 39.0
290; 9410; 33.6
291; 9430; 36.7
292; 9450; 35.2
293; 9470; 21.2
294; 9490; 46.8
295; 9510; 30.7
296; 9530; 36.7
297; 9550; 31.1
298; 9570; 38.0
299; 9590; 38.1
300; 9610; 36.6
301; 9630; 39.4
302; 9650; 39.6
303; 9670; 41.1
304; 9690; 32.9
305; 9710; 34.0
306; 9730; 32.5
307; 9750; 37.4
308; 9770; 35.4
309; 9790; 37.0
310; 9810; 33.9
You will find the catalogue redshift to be 0.79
